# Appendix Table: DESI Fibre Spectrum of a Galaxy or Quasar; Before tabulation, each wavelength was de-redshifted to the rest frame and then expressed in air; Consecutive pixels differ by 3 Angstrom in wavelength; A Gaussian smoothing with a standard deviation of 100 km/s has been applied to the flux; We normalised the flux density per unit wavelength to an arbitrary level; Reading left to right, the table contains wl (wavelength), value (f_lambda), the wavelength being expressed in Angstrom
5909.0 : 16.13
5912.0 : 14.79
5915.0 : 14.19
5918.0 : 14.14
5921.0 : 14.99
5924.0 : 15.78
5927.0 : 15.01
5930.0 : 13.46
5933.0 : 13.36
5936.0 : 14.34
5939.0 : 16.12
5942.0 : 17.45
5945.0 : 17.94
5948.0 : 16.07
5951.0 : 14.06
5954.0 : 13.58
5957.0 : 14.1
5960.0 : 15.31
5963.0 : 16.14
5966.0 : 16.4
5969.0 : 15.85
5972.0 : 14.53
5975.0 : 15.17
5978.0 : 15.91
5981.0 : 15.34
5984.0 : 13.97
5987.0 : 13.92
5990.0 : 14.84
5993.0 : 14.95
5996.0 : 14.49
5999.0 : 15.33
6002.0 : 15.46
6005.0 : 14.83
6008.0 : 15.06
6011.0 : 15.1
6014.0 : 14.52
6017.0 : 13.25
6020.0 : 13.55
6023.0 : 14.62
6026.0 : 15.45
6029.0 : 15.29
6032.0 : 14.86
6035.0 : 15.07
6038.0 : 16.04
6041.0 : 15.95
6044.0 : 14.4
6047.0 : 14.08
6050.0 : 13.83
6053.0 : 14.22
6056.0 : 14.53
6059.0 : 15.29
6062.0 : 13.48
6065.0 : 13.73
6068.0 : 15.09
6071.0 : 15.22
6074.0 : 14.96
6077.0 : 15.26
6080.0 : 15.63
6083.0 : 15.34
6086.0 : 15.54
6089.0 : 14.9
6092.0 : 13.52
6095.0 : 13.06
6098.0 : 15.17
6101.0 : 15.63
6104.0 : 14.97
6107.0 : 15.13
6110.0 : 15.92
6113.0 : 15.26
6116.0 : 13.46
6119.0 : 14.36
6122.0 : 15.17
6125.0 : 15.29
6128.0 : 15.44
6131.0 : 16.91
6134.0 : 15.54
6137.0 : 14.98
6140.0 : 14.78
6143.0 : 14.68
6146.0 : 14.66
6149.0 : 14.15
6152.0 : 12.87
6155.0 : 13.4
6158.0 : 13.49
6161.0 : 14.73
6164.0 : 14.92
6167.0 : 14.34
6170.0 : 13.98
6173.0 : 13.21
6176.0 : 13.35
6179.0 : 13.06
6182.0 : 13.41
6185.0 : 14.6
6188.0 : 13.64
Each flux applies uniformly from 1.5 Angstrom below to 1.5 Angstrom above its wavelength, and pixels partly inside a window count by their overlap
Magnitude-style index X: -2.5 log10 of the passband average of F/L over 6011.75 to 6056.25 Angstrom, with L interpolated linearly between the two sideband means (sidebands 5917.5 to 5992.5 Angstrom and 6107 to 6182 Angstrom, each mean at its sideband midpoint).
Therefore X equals 0.015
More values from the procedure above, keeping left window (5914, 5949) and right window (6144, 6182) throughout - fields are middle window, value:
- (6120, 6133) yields -0.12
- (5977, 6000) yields 0.01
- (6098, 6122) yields -0.06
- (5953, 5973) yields -0.01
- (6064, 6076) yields -0.03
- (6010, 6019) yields 0.04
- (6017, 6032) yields 0.01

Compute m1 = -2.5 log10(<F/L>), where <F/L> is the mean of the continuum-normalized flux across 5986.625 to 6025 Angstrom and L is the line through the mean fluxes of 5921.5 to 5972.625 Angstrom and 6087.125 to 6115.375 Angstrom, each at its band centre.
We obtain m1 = 0.03 mag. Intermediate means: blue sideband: 15.3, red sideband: 14.8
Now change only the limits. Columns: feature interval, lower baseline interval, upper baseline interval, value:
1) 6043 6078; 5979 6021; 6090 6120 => 0.01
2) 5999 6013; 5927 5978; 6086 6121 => 0.00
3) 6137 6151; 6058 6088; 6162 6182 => -0.03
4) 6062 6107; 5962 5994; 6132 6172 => -0.01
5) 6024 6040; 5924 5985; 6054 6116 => -0.02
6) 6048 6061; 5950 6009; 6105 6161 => 0.03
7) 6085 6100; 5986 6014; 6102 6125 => 0.04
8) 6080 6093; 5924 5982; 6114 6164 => -0.01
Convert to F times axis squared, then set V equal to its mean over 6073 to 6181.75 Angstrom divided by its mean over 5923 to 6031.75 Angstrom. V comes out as 1.02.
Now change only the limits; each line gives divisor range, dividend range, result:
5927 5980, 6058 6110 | 1.01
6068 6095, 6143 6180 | 0.95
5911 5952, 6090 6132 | 1.05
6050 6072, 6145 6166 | 1.00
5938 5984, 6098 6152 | 1.02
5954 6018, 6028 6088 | 1.02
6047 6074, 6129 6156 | 1.05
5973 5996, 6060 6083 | 1.03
